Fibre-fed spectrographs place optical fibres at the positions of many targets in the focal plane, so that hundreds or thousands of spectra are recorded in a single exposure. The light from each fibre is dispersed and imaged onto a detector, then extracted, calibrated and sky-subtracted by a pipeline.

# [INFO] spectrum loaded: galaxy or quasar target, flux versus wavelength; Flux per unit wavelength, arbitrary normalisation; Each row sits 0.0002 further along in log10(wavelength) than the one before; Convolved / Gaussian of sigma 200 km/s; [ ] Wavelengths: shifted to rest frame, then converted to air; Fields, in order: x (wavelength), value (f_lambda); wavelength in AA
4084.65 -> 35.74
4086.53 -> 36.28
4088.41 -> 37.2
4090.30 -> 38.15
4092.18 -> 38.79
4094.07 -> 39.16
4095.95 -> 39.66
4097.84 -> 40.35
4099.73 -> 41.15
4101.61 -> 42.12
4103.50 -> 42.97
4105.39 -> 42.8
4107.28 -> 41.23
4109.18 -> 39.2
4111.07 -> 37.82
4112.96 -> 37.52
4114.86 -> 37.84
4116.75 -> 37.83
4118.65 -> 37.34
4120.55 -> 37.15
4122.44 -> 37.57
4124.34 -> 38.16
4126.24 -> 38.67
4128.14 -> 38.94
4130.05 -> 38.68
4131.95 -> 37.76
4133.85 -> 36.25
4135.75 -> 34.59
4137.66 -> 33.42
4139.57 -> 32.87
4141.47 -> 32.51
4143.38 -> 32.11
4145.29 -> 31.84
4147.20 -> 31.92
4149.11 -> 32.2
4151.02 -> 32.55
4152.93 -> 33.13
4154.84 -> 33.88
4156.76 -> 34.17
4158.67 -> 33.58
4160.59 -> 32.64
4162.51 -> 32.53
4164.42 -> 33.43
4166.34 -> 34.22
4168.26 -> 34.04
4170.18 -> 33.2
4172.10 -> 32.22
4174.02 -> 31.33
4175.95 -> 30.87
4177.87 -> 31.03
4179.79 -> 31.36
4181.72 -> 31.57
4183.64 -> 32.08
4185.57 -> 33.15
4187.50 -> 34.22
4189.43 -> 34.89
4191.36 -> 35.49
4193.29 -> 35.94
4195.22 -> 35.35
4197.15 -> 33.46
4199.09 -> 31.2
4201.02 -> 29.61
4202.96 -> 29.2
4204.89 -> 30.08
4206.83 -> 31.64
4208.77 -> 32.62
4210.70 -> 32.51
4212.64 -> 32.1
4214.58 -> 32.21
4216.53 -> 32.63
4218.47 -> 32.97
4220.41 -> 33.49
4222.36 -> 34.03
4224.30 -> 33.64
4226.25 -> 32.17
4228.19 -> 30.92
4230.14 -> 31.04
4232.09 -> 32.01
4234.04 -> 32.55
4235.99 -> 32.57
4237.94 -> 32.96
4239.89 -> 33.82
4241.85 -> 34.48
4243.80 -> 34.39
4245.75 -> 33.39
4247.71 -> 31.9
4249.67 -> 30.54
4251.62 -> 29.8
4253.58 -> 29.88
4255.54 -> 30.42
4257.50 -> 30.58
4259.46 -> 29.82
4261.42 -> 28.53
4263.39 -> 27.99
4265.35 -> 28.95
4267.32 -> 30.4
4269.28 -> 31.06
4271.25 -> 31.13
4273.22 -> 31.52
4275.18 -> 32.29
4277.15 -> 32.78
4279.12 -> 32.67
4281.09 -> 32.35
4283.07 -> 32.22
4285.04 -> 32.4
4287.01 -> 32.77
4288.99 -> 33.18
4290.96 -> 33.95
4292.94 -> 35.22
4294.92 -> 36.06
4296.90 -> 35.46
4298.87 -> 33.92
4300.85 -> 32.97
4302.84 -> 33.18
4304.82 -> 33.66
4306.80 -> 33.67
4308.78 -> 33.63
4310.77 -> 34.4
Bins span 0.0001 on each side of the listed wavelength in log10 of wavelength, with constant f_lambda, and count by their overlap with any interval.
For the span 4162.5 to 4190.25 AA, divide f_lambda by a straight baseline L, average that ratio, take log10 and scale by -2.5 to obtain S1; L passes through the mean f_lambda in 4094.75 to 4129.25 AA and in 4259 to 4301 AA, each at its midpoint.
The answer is 0.123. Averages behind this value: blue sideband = 39.3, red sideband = 32.2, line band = 32.7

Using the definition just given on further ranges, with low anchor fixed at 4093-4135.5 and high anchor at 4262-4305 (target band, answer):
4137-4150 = 0.17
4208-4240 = 0.07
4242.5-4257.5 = 0.08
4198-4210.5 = 0.15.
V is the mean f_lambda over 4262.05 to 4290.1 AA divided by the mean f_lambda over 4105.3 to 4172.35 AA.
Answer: 0.9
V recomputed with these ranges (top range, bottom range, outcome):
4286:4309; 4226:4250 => 1.04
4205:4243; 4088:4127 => 0.83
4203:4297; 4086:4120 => 0.82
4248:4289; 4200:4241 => 0.96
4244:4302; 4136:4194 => 0.97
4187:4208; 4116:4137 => 0.87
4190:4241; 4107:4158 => 0.91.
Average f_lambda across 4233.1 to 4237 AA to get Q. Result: 32.6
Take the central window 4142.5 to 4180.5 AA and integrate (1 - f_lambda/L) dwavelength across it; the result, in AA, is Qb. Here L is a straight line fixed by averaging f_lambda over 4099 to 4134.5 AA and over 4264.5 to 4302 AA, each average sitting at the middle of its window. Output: 4.8 AA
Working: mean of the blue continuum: 39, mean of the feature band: 32.6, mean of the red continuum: 32.7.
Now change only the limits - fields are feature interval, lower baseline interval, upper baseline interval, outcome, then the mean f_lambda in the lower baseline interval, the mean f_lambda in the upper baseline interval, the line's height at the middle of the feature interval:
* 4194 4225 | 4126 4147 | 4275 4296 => 1.7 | 35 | 33.3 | 34.2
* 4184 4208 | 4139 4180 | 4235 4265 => -0.5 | 32.6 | 31.4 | 32.1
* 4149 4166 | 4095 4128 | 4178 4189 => 0.9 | 39.4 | 32.5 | 35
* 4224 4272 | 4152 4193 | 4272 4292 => 2.0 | 33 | 32.6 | 32.7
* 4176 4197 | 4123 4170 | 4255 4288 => -0.1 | 34.3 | 31.1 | 33.3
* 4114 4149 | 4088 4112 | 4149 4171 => 0.8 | 40.1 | 33.3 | 36.6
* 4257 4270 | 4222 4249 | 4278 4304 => 1.4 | 32.8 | 33.6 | 33.2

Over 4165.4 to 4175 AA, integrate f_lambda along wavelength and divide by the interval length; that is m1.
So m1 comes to 33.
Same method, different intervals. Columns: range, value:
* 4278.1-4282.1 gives 32.5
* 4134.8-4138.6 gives 34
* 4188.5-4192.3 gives 35.2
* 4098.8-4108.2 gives 42.1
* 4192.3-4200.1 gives 34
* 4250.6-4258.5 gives 30.2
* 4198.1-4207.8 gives 30.3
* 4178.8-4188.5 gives 32.5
